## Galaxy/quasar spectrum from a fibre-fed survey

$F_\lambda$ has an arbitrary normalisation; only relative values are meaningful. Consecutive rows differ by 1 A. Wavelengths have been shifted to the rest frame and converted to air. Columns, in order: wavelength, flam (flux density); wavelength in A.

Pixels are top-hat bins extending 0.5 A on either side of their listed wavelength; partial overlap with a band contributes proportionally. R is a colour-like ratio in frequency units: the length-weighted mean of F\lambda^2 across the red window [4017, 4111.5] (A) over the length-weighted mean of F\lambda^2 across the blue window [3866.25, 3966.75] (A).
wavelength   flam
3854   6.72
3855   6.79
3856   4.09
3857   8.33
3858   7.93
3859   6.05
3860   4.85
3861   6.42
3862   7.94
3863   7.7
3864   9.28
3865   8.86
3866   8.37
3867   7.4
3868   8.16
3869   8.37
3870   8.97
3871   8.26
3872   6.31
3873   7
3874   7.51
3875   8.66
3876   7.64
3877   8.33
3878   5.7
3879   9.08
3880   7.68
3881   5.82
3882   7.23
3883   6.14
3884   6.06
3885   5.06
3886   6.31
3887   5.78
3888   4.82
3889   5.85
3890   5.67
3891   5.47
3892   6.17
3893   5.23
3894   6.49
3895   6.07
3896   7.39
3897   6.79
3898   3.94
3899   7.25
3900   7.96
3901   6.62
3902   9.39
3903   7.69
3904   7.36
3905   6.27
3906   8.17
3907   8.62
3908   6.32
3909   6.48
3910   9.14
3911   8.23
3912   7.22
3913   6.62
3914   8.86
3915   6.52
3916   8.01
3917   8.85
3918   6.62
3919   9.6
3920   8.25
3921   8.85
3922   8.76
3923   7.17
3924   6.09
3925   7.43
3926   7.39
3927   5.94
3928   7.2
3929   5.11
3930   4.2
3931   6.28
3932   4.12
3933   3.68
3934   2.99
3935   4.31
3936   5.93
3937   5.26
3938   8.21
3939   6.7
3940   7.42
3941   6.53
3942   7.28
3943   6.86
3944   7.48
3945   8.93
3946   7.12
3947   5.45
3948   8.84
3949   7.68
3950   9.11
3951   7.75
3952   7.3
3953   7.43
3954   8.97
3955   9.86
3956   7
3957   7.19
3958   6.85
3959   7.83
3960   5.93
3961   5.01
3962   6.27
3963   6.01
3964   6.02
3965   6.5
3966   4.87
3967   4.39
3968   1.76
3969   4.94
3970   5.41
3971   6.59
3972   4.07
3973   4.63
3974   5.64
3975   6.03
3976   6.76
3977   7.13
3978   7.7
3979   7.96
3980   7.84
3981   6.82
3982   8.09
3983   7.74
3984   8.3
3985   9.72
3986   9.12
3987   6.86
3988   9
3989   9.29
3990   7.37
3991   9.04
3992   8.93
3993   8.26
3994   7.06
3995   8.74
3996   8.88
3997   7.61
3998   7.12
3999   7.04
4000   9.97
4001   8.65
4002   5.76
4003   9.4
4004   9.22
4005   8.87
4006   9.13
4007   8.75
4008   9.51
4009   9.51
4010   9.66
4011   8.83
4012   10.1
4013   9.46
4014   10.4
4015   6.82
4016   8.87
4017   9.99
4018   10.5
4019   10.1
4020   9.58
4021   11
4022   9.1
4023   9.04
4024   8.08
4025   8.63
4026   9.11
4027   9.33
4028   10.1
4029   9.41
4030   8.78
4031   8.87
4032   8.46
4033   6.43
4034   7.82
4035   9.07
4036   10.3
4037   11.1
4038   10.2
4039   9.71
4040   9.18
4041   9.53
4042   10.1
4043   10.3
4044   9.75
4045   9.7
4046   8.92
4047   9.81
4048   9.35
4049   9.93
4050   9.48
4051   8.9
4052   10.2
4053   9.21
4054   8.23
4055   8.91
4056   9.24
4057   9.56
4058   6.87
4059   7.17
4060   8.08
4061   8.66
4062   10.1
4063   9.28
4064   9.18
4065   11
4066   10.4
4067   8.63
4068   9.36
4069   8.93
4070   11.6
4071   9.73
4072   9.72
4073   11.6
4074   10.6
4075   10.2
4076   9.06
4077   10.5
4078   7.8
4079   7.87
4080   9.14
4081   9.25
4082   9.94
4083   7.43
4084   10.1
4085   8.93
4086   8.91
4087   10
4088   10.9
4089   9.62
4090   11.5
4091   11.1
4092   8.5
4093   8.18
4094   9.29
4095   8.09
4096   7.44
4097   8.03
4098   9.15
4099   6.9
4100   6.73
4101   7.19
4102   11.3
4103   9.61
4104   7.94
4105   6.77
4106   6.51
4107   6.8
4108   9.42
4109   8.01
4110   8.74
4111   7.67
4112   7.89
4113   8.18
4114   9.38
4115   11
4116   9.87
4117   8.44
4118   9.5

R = 1.42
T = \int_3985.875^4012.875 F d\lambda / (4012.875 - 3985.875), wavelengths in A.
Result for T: 8.59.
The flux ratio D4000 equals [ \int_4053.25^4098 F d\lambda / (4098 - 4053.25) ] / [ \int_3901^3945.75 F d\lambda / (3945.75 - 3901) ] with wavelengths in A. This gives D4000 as 1.33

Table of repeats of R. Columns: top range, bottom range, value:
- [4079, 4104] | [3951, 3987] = 1.43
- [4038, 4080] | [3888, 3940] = 1.50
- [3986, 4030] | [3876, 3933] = 1.36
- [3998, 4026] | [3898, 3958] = 1.32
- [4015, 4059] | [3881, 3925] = 1.42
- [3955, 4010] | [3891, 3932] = 1.07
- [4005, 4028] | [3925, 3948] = 1.57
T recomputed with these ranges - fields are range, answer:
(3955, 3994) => 6.85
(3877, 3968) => 6.78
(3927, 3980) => 6.37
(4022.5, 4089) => 9.33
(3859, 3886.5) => 7.35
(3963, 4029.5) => 8.02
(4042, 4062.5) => 9.14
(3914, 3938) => 6.55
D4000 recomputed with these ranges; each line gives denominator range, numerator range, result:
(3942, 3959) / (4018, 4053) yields 1.22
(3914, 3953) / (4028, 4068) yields 1.34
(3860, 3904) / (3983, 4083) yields 1.30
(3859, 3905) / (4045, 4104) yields 1.32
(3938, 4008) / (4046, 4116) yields 1.23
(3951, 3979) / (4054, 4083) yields 1.48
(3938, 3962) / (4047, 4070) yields 1.24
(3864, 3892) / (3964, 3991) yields 0.95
